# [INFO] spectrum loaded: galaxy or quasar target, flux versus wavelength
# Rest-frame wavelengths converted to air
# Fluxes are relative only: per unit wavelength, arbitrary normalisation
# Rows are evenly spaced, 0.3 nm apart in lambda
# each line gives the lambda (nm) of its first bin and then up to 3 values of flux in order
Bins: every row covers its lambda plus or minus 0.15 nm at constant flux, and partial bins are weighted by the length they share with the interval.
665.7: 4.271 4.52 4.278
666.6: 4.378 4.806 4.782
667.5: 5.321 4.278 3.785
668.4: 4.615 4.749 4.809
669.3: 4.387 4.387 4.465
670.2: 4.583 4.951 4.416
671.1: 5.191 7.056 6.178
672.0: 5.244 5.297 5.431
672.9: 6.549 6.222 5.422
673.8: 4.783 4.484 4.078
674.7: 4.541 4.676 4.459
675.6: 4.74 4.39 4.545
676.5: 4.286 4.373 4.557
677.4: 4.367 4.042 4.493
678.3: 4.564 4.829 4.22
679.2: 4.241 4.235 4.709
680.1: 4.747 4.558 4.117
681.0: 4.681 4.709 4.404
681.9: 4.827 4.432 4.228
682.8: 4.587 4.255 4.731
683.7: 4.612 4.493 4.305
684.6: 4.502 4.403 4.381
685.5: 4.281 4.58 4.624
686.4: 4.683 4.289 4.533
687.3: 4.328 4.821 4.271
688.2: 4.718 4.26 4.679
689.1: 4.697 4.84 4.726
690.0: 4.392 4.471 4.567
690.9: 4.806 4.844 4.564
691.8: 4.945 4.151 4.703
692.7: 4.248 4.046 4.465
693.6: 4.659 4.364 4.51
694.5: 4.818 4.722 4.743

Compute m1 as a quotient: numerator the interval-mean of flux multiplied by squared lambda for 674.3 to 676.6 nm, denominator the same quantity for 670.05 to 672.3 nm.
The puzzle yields 0.8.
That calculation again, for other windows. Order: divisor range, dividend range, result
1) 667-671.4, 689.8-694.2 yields 1.03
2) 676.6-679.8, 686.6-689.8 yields 1.07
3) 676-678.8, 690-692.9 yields 1.07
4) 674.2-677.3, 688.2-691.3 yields 1.08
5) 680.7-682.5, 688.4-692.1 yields 1.05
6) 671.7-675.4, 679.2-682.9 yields 0.89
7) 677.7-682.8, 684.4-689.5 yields 1.03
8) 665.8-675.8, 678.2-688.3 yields 0.95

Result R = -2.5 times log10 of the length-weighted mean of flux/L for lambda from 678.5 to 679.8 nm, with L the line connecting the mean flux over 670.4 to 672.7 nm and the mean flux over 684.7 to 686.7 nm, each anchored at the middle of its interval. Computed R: 0.126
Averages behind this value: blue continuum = 5.48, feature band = 4.4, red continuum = 4.48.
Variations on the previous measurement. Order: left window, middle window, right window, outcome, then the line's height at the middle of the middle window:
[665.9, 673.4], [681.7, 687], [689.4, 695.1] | 0.055 mag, 4.72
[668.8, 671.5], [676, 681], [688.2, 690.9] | 0.075 mag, 4.76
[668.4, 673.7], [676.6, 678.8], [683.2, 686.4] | 0.099 mag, 4.88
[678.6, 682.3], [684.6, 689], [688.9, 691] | 0.025 mag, 4.59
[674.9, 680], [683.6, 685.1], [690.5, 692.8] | 0.018 mag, 4.53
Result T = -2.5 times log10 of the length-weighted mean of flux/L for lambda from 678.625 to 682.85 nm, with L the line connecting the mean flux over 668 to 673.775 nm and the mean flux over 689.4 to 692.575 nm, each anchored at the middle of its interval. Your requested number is 0.09 mag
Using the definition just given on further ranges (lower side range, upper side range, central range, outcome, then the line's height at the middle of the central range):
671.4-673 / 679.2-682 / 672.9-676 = 0.13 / 5.49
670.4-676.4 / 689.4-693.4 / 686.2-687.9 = 0.04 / 4.69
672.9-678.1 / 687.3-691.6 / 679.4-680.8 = 0.04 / 4.65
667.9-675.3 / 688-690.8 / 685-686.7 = 0.04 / 4.67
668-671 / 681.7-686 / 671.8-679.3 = -0.06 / 4.51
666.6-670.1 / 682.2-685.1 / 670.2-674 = -0.21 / 4.54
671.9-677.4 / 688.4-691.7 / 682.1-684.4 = 0.07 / 4.74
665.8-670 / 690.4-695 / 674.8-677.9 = 0.02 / 4.55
